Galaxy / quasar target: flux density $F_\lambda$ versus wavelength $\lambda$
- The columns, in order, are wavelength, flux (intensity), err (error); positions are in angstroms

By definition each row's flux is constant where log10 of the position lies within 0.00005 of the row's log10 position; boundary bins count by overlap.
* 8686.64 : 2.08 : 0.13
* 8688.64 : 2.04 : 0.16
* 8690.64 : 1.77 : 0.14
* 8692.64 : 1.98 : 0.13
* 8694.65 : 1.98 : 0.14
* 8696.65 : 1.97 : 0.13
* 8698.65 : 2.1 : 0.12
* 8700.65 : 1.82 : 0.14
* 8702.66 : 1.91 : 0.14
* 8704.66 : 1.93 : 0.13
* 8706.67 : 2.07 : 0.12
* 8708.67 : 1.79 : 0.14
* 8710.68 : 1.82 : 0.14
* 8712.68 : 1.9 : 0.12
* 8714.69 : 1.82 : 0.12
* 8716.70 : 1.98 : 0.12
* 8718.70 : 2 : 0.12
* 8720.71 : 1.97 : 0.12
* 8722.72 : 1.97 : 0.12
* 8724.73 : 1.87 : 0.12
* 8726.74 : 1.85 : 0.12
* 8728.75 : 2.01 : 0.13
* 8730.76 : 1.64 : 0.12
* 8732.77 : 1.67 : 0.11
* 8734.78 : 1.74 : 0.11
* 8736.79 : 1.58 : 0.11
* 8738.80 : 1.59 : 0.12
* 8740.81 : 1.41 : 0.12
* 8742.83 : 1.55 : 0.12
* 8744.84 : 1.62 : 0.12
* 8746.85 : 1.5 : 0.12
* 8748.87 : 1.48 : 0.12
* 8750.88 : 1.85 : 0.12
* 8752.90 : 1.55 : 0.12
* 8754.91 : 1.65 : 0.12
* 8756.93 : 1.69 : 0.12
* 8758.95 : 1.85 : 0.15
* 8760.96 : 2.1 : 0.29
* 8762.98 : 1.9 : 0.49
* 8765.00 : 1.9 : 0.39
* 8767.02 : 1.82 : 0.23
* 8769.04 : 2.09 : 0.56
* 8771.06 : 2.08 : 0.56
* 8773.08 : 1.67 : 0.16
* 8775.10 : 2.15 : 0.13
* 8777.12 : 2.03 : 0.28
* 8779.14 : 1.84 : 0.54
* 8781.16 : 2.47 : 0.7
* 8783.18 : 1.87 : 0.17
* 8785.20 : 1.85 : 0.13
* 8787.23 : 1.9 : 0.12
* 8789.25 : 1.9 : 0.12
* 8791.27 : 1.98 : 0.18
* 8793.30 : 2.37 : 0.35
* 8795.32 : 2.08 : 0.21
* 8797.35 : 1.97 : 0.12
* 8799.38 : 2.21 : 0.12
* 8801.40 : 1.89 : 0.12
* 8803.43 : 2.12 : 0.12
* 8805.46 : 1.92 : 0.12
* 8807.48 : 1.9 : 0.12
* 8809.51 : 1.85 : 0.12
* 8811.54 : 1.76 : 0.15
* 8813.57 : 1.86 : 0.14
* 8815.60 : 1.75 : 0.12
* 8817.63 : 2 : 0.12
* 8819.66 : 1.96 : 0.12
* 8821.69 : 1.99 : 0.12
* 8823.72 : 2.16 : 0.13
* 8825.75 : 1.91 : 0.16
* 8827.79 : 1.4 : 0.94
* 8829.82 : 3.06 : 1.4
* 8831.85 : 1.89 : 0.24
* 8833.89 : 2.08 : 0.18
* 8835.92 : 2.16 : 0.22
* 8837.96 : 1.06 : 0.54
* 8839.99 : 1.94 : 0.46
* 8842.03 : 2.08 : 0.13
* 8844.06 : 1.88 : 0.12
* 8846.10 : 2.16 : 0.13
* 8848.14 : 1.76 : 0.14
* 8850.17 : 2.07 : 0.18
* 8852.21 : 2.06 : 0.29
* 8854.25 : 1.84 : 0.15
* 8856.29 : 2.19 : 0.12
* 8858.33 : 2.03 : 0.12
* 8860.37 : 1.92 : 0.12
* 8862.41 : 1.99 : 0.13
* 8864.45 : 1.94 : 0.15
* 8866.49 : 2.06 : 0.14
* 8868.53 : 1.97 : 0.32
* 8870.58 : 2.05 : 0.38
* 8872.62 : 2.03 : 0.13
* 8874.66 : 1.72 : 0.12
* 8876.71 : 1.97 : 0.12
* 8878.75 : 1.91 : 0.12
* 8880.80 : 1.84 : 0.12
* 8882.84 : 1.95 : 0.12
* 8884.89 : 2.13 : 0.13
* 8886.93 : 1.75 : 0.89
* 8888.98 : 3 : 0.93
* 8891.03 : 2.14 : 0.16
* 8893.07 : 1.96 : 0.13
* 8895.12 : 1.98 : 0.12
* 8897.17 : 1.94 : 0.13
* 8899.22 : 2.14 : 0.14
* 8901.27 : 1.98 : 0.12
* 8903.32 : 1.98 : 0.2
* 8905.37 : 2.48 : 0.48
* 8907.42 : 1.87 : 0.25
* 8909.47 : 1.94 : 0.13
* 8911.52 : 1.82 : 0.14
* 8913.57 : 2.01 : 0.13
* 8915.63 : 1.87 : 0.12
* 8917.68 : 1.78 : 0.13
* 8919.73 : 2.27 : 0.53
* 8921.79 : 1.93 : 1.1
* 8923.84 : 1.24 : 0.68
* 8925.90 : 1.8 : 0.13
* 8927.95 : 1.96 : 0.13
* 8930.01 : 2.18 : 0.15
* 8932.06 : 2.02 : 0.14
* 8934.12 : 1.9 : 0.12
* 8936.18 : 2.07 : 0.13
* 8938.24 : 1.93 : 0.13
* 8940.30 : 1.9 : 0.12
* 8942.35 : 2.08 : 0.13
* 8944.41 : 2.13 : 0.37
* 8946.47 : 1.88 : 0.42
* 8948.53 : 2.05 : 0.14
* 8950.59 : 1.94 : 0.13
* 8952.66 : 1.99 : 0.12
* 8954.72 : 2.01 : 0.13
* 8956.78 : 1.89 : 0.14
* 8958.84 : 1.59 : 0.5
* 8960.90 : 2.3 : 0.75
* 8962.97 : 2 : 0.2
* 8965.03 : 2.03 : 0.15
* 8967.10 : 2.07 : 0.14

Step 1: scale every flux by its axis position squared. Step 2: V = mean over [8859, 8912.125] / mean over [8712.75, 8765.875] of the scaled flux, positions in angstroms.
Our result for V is 1.2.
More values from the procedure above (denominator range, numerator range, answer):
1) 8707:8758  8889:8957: 1.19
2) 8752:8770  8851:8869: 1.11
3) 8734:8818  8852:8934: 1.10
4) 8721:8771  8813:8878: 1.15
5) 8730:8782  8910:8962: 1.13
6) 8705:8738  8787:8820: 1.08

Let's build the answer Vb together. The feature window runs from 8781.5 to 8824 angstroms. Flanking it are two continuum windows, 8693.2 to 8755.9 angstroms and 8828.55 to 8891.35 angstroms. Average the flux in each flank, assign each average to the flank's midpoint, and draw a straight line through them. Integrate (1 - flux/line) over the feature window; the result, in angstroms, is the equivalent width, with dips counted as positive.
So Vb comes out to -1.1 angstroms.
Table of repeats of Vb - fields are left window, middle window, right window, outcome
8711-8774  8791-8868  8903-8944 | -4.73 angstroms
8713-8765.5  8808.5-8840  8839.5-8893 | 0.06 angstroms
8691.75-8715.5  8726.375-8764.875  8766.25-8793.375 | 5.15 angstroms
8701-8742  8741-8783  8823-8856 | 1.00 angstroms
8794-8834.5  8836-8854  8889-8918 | 1.03 angstroms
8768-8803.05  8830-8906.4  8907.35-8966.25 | -1.25 angstroms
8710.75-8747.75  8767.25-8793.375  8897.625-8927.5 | -2.69 angstroms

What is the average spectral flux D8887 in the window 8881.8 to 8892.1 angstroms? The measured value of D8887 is 2.19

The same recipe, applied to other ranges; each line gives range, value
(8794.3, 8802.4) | 2.04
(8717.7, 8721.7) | 1.99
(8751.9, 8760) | 1.69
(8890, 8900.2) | 2.03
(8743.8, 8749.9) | 1.54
